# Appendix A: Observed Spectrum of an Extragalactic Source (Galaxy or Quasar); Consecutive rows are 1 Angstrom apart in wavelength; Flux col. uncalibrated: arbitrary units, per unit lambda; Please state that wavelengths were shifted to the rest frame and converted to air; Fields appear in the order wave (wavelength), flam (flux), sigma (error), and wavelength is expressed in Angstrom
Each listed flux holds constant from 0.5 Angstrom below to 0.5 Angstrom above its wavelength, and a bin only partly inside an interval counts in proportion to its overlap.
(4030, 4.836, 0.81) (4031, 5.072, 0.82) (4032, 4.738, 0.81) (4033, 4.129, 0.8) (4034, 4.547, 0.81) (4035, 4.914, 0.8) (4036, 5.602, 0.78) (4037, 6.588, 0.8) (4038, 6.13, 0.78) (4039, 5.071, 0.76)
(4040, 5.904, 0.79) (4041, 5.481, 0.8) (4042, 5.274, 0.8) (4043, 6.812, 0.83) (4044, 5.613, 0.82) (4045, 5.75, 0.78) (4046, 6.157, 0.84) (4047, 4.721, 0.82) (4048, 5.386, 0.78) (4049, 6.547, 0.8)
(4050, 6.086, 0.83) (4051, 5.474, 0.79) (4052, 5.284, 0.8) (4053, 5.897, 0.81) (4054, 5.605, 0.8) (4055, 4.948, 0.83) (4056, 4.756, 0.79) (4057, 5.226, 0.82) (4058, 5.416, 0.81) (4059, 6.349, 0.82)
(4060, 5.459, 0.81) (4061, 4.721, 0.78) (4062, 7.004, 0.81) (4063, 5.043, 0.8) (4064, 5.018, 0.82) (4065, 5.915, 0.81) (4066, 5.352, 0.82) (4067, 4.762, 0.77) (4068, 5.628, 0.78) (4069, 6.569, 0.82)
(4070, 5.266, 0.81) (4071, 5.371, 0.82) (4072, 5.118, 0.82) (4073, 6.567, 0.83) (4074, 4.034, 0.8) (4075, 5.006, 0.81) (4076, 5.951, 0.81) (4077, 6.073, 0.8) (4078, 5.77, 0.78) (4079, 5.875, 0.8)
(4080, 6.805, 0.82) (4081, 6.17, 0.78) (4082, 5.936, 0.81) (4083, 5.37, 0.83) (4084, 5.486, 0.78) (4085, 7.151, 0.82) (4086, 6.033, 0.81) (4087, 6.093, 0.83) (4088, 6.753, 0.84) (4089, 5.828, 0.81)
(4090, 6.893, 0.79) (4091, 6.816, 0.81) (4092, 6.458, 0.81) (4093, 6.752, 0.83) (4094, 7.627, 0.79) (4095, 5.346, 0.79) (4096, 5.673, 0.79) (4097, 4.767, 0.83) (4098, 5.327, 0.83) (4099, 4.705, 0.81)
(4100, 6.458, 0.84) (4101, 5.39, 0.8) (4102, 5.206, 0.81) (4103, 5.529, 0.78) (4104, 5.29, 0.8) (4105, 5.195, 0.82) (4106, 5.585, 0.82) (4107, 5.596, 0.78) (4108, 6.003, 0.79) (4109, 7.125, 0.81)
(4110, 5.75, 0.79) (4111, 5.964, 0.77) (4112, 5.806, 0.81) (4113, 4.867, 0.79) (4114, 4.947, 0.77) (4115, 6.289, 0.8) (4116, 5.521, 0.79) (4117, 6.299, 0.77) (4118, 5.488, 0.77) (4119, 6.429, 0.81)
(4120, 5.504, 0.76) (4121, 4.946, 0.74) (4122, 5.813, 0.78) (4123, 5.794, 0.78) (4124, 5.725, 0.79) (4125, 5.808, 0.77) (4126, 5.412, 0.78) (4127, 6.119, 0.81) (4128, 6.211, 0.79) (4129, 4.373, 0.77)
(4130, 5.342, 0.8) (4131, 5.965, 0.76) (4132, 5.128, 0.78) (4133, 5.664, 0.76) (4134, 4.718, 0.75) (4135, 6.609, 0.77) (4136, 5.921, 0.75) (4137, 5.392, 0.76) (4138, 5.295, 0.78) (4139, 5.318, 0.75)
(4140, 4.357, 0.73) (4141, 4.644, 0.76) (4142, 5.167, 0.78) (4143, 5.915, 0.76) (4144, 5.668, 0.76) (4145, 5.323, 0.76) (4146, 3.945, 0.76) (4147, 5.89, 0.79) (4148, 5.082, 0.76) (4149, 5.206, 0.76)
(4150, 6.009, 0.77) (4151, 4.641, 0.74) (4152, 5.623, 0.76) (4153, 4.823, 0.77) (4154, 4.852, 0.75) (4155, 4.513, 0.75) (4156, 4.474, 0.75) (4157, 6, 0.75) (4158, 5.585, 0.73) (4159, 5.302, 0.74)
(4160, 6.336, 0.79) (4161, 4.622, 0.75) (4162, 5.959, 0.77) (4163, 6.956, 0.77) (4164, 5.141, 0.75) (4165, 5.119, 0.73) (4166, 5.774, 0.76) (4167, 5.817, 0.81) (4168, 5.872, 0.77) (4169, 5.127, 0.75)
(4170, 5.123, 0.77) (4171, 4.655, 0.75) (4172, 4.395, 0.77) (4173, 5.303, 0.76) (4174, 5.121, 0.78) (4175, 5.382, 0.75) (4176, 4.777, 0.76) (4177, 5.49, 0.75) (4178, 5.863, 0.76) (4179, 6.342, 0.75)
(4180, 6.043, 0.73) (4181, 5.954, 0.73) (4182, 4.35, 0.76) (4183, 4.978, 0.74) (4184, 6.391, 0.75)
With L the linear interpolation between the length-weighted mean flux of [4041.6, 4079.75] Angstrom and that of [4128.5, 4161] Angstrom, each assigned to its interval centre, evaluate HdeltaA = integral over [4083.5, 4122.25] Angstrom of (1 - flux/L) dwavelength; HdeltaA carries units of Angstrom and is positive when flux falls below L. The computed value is -3.1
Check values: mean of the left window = 5.58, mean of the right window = 5.27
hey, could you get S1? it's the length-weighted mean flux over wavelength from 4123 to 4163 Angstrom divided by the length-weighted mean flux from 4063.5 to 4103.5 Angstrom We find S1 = 0.92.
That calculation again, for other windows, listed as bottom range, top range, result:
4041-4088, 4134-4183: 0.94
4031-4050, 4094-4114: 1.01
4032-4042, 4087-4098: 1.17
